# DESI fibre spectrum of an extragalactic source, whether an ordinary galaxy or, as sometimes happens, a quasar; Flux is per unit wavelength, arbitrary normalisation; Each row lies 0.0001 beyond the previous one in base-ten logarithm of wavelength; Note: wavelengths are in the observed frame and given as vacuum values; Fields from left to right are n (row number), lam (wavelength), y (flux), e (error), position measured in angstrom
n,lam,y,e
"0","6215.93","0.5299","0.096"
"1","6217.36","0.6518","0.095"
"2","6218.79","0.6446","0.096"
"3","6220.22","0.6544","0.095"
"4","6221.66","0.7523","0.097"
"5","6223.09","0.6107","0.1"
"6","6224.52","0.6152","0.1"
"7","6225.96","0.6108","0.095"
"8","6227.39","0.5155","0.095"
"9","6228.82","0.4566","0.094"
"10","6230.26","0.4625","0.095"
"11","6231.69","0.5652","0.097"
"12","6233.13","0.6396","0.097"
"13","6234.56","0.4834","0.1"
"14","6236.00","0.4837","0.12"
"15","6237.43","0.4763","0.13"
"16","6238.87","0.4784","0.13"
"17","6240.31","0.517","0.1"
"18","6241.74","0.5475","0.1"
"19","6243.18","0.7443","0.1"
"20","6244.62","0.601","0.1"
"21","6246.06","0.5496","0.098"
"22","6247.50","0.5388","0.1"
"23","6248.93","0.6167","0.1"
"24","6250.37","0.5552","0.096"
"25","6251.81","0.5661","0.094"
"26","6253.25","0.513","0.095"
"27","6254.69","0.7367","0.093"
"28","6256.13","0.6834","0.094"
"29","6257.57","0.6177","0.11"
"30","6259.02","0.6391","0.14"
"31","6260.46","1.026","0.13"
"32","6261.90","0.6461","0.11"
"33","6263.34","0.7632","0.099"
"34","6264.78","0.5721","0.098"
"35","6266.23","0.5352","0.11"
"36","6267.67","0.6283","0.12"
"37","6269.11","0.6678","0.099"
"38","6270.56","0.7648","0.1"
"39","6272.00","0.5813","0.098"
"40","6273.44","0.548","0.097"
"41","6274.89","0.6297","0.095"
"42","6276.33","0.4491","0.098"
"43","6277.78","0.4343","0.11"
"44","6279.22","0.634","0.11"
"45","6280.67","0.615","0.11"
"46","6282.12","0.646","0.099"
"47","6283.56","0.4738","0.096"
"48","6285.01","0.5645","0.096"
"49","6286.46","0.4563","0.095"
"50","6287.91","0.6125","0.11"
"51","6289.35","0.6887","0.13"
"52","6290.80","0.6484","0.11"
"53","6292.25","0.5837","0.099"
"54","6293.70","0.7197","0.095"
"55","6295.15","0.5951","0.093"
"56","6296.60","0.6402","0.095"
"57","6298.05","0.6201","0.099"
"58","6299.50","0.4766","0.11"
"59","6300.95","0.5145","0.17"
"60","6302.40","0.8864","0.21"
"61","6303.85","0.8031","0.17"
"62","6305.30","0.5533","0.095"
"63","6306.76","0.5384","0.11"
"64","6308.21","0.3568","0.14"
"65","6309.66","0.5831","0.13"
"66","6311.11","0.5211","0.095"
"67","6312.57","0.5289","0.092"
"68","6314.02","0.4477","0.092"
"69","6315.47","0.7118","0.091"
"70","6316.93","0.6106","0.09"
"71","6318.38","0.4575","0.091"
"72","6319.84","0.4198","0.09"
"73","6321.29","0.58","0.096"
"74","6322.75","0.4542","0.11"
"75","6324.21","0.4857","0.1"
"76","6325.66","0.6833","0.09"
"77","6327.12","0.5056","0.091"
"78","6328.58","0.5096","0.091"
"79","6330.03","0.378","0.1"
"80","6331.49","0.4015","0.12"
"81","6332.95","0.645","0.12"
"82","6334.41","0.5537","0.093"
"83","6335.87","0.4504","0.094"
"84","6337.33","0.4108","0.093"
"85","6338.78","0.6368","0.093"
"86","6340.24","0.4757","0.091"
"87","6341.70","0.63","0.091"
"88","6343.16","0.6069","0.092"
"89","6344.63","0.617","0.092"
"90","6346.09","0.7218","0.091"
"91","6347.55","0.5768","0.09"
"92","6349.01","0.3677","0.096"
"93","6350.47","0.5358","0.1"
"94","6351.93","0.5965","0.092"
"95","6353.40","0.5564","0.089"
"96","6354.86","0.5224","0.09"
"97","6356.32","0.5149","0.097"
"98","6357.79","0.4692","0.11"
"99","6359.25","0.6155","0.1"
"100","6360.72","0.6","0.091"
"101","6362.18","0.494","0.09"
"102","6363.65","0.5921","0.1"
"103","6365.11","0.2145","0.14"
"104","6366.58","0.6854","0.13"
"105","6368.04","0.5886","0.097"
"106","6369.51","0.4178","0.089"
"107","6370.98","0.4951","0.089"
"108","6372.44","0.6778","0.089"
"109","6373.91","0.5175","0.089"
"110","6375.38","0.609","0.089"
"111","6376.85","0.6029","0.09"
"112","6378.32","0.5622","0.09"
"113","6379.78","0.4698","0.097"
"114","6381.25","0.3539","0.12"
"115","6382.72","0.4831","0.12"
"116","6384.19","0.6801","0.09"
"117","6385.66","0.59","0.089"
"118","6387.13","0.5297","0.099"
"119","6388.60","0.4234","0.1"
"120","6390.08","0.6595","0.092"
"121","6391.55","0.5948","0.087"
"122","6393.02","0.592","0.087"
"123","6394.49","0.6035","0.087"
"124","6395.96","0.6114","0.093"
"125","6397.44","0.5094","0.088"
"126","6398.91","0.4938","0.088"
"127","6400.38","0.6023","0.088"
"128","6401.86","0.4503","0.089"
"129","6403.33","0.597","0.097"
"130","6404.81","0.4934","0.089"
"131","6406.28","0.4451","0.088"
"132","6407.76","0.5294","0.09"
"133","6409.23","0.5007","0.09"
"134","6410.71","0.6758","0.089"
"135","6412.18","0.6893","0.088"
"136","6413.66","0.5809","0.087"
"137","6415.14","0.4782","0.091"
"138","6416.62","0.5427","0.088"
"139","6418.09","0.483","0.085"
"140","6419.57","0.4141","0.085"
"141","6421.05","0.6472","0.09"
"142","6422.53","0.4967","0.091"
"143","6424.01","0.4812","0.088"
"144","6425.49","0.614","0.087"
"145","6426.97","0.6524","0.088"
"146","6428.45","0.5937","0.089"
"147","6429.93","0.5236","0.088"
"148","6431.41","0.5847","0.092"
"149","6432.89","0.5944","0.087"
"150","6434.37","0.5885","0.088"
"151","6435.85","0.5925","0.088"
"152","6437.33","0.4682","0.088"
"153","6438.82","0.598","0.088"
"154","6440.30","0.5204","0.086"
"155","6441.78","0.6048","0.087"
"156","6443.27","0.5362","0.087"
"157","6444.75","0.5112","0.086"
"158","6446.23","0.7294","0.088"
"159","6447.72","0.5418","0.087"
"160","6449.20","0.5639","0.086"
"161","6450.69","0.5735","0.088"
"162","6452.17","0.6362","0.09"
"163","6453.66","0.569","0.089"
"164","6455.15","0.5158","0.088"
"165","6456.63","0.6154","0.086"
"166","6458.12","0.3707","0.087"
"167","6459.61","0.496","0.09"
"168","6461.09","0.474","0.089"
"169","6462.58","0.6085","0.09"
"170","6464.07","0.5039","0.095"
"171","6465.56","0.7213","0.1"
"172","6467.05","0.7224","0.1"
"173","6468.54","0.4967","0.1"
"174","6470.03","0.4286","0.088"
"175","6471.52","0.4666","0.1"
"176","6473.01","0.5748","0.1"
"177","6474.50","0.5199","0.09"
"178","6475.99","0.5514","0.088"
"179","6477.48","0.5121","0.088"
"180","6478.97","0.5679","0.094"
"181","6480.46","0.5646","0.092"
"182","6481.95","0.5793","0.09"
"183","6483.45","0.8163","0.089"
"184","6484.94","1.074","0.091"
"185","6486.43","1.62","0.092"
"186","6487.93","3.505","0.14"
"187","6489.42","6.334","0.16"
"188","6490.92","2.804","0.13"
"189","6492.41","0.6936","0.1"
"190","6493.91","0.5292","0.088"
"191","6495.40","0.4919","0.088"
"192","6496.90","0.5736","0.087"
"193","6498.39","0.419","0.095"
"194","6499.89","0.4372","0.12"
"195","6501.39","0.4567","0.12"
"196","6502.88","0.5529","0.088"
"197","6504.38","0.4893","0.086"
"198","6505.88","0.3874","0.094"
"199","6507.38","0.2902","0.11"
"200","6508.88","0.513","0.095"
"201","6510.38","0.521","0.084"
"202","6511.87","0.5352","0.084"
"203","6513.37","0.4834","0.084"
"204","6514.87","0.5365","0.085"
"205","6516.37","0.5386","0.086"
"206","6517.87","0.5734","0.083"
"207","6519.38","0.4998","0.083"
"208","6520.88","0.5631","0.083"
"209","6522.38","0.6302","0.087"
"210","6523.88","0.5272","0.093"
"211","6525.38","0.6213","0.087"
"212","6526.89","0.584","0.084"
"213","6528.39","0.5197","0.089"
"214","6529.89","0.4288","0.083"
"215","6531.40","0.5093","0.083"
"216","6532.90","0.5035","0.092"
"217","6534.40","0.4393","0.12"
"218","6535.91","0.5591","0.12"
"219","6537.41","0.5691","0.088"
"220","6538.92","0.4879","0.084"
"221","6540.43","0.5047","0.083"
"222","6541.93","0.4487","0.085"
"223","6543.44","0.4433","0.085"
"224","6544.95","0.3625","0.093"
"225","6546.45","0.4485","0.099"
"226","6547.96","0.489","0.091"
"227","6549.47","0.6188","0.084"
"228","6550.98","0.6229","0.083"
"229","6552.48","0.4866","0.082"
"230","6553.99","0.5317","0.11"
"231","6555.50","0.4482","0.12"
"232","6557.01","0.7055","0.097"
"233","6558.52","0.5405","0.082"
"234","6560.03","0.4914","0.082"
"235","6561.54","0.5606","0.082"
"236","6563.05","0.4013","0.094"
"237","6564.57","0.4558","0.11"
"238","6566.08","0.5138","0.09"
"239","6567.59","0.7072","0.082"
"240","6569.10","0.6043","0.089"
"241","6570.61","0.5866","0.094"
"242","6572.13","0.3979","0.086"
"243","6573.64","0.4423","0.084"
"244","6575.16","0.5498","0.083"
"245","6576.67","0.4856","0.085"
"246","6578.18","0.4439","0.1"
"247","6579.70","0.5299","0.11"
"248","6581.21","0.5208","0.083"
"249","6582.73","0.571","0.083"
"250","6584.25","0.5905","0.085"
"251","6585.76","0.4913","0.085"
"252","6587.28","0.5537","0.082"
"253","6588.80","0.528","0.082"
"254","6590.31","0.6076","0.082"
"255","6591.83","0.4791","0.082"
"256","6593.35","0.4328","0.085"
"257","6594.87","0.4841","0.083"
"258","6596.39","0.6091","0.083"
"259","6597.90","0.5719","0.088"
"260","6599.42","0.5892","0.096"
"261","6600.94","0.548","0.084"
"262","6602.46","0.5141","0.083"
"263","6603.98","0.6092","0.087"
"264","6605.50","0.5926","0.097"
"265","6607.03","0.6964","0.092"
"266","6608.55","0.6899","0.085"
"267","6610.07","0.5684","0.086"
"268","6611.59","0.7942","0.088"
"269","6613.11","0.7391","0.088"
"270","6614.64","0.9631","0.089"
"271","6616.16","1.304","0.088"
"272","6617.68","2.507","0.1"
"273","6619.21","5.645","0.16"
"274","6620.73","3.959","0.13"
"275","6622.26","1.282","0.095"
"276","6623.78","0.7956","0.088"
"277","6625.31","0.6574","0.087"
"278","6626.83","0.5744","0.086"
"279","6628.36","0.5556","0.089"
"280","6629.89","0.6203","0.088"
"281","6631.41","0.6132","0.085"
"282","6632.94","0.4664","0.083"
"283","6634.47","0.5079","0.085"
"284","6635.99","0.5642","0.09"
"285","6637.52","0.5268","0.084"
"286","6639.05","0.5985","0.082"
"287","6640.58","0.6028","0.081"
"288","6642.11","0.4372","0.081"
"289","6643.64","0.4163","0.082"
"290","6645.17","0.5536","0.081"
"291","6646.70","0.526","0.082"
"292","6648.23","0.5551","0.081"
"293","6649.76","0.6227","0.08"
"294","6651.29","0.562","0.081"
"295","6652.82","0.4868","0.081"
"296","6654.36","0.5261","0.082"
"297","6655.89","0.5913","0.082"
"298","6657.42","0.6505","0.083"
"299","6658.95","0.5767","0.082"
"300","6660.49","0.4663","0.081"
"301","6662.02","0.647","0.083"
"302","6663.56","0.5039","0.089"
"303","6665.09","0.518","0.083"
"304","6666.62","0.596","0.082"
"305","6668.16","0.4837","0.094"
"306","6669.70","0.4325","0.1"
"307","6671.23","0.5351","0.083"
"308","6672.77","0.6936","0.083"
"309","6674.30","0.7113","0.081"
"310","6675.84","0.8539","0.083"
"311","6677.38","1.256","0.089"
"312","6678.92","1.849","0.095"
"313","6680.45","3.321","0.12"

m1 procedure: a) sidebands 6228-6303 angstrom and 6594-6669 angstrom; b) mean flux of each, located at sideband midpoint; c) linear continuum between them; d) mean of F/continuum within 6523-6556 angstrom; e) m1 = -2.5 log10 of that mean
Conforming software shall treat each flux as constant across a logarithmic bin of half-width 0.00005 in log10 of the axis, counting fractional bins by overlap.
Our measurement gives 0.448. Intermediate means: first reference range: 0.597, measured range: 0.508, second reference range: 0.824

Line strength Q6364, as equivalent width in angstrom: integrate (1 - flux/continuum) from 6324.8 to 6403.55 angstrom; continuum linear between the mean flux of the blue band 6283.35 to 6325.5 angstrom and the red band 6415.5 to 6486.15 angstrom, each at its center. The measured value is 4.5 angstrom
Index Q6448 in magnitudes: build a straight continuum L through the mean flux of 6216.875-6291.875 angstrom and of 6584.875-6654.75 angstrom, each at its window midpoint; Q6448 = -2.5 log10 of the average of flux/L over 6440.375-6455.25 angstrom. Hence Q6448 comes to 0.25 mag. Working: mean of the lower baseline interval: 0.598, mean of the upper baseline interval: 0.839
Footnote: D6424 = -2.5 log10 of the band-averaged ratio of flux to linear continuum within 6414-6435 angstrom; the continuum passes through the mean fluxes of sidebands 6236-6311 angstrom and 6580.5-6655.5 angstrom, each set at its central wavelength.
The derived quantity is 0.26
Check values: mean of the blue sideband 0.603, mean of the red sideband 0.82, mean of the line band 0.55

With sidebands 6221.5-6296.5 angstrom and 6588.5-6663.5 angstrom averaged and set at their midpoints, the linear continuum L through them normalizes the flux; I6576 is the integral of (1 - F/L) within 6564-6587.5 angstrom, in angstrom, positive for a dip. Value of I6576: 7.8 angstrom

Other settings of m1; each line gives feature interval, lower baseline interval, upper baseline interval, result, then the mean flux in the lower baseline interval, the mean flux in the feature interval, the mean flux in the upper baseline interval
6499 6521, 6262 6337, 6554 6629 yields 0.46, 0.571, 0.489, 0.813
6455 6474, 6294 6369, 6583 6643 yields 0.30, 0.548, 0.539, 0.891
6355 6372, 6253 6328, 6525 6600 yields 0.11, 0.597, 0.52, 0.521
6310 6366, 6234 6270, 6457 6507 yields 0.34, 0.609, 0.53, 0.913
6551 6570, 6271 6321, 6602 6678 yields 0.40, 0.576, 0.541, 0.843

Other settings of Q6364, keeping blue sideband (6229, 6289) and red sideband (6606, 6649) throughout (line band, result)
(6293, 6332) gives 5.78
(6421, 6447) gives 7.30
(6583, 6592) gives 3.95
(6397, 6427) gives 8.99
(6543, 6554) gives 5.09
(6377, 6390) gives 3.77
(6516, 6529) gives 4.86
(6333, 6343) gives 2.12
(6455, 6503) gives -4.76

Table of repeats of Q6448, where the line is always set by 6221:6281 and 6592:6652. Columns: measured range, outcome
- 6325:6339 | 0.276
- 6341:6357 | 0.186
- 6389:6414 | 0.258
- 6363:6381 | 0.288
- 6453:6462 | 0.437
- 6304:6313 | 0.205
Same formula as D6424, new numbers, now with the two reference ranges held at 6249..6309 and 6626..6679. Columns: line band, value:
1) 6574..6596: 0.17 mag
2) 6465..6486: -0.03 mag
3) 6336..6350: 0.11 mag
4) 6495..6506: 0.26 mag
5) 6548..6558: 0.08 mag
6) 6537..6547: 0.29 mag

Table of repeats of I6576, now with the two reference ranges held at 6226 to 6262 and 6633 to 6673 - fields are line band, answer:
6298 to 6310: -0.2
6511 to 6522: 0.4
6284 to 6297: -0.6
